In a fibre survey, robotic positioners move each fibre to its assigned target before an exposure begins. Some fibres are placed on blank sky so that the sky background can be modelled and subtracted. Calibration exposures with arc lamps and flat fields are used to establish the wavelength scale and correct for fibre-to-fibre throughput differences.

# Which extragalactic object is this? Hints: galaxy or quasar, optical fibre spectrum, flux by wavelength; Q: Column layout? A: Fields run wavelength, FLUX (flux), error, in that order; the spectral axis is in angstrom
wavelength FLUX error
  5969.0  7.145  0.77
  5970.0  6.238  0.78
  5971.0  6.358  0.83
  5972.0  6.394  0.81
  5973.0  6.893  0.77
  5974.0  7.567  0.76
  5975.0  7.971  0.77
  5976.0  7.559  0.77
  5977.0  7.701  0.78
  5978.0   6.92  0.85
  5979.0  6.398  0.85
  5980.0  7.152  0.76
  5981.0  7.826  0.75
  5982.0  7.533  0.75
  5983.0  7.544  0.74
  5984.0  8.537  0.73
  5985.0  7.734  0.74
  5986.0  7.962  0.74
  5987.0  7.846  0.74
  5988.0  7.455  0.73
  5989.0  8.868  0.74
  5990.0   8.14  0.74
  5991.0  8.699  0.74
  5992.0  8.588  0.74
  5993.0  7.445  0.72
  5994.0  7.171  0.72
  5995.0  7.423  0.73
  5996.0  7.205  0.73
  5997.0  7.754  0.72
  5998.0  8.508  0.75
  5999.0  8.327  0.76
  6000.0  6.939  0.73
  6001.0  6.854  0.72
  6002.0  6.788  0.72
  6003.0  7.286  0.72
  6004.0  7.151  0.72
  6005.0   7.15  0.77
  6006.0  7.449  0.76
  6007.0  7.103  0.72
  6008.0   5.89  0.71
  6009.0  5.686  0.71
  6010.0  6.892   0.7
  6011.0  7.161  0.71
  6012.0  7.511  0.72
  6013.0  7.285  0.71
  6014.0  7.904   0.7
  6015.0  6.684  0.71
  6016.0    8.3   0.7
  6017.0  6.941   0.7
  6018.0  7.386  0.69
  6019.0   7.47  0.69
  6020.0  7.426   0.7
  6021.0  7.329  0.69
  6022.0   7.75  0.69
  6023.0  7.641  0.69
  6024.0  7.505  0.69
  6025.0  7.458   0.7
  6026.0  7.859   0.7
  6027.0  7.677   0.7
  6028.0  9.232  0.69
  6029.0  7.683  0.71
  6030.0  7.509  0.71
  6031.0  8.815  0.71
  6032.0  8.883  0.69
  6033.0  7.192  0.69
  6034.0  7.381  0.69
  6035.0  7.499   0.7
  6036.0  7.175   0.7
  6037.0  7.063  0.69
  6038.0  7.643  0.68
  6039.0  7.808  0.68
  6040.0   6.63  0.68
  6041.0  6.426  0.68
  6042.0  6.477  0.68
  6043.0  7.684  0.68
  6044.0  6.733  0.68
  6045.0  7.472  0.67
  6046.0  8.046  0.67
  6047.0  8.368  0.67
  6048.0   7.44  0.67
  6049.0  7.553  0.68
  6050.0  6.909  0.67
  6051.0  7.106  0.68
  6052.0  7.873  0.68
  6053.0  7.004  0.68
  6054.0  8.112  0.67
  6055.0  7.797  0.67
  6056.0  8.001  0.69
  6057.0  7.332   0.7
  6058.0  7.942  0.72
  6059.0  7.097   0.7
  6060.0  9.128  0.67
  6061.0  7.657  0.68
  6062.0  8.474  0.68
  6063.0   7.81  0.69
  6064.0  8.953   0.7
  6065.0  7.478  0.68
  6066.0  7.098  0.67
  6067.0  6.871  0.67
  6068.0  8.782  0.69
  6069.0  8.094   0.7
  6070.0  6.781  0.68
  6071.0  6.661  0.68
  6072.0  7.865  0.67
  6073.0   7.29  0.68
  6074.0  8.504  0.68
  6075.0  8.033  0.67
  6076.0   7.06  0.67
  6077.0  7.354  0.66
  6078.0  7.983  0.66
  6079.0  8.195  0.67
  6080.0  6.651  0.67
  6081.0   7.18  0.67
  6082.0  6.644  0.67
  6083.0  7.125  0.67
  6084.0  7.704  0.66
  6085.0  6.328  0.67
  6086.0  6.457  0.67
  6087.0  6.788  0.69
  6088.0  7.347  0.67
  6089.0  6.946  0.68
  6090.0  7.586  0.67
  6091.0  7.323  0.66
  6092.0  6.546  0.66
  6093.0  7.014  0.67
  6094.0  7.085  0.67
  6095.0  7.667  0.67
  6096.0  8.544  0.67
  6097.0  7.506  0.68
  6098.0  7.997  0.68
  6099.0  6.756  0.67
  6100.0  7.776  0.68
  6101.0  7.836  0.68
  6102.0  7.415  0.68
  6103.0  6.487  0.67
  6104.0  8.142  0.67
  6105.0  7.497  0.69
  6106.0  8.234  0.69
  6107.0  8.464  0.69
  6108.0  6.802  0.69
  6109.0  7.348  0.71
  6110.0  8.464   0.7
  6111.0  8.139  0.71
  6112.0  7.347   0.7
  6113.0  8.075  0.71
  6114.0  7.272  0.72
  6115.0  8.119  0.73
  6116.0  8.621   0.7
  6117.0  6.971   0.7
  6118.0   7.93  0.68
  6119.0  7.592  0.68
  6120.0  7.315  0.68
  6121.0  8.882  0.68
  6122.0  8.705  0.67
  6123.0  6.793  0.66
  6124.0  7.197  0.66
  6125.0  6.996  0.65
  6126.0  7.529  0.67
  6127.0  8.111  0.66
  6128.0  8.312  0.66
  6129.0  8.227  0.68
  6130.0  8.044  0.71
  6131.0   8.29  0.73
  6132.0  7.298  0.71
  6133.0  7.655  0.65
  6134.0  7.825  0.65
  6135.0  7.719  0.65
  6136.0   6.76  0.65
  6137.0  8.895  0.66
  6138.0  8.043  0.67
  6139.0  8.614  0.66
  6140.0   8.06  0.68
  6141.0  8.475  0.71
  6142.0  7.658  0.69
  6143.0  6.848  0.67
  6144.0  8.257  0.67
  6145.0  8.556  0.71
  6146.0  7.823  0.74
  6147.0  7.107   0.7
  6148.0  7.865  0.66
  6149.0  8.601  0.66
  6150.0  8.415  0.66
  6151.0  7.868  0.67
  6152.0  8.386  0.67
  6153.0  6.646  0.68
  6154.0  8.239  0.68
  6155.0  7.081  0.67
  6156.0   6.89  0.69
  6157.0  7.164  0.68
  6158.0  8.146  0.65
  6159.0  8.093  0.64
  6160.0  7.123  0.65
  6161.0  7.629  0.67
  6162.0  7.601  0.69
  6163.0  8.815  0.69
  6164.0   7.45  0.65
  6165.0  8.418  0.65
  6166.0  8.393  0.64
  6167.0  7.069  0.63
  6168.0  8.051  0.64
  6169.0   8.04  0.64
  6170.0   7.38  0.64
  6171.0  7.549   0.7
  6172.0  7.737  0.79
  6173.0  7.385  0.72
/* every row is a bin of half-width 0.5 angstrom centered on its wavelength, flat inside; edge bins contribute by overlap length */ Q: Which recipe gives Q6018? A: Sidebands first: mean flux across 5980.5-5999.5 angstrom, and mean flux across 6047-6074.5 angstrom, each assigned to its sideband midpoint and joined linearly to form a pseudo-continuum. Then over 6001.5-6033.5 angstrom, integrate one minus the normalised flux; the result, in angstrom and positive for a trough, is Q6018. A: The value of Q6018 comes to 1.6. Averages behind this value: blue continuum 7.92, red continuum 7.7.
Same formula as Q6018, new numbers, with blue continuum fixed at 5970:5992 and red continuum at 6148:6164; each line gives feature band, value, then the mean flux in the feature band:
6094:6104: 0.2 angstrom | 7.56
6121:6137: -0.1 angstrom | 7.77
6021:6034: -0.5 angstrom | 7.89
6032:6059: 0.7 angstrom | 7.43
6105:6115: -0.1 angstrom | 7.8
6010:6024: 0.3 angstrom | 7.43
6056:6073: -0.2 angstrom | 7.75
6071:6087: 0.8 angstrom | 7.32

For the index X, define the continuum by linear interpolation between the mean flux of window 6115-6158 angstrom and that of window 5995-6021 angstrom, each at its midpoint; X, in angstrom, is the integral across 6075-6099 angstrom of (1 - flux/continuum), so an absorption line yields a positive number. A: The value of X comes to 1.1 angstrom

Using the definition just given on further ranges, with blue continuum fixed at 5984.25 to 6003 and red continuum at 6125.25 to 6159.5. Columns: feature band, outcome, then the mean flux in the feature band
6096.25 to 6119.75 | 0.4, 7.69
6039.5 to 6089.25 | 2.2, 7.47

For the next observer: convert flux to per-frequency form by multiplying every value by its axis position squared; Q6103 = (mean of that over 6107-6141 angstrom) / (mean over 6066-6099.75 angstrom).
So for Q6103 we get 1.08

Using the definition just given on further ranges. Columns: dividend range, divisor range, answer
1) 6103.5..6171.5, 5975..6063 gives 1.08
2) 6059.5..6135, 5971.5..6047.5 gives 1.05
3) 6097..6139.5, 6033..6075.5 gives 1.05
